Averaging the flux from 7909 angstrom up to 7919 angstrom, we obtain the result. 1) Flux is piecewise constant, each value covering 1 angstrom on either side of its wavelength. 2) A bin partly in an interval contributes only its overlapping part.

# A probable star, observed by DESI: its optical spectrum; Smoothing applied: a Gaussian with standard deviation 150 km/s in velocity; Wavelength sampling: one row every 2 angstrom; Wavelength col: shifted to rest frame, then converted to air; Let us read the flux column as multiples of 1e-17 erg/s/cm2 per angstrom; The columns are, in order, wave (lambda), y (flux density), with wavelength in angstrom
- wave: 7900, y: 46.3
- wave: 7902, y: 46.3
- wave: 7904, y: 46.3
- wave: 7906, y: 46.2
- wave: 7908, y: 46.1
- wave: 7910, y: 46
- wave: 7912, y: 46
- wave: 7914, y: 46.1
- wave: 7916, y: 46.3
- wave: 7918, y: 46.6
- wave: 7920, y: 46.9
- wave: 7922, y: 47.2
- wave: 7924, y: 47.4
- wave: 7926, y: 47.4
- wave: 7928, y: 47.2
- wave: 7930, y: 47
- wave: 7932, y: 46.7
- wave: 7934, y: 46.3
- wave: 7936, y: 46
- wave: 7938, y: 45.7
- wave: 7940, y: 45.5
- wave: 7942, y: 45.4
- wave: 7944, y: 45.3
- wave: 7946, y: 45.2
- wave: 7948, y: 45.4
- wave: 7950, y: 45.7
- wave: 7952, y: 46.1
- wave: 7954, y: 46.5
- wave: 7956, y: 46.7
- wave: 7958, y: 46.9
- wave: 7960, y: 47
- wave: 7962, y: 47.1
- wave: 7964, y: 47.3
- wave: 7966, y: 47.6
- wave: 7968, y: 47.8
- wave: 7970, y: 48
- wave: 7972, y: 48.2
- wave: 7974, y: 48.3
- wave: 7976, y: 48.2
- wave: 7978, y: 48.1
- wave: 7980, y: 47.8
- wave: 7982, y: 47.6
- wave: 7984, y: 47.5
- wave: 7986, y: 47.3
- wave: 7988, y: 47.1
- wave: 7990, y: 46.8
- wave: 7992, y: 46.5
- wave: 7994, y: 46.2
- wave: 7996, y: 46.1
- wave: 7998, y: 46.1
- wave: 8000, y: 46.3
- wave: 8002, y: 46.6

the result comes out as 46.2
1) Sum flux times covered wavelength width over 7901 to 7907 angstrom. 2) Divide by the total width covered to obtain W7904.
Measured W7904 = 46.3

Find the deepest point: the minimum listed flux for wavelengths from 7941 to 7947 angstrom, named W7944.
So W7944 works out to 45.2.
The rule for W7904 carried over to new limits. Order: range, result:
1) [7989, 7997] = 46.4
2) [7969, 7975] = 48.2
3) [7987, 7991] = 47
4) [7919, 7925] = 47.2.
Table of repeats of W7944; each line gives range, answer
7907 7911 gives 46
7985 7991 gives 46.8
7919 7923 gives 46.9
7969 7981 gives 47.8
